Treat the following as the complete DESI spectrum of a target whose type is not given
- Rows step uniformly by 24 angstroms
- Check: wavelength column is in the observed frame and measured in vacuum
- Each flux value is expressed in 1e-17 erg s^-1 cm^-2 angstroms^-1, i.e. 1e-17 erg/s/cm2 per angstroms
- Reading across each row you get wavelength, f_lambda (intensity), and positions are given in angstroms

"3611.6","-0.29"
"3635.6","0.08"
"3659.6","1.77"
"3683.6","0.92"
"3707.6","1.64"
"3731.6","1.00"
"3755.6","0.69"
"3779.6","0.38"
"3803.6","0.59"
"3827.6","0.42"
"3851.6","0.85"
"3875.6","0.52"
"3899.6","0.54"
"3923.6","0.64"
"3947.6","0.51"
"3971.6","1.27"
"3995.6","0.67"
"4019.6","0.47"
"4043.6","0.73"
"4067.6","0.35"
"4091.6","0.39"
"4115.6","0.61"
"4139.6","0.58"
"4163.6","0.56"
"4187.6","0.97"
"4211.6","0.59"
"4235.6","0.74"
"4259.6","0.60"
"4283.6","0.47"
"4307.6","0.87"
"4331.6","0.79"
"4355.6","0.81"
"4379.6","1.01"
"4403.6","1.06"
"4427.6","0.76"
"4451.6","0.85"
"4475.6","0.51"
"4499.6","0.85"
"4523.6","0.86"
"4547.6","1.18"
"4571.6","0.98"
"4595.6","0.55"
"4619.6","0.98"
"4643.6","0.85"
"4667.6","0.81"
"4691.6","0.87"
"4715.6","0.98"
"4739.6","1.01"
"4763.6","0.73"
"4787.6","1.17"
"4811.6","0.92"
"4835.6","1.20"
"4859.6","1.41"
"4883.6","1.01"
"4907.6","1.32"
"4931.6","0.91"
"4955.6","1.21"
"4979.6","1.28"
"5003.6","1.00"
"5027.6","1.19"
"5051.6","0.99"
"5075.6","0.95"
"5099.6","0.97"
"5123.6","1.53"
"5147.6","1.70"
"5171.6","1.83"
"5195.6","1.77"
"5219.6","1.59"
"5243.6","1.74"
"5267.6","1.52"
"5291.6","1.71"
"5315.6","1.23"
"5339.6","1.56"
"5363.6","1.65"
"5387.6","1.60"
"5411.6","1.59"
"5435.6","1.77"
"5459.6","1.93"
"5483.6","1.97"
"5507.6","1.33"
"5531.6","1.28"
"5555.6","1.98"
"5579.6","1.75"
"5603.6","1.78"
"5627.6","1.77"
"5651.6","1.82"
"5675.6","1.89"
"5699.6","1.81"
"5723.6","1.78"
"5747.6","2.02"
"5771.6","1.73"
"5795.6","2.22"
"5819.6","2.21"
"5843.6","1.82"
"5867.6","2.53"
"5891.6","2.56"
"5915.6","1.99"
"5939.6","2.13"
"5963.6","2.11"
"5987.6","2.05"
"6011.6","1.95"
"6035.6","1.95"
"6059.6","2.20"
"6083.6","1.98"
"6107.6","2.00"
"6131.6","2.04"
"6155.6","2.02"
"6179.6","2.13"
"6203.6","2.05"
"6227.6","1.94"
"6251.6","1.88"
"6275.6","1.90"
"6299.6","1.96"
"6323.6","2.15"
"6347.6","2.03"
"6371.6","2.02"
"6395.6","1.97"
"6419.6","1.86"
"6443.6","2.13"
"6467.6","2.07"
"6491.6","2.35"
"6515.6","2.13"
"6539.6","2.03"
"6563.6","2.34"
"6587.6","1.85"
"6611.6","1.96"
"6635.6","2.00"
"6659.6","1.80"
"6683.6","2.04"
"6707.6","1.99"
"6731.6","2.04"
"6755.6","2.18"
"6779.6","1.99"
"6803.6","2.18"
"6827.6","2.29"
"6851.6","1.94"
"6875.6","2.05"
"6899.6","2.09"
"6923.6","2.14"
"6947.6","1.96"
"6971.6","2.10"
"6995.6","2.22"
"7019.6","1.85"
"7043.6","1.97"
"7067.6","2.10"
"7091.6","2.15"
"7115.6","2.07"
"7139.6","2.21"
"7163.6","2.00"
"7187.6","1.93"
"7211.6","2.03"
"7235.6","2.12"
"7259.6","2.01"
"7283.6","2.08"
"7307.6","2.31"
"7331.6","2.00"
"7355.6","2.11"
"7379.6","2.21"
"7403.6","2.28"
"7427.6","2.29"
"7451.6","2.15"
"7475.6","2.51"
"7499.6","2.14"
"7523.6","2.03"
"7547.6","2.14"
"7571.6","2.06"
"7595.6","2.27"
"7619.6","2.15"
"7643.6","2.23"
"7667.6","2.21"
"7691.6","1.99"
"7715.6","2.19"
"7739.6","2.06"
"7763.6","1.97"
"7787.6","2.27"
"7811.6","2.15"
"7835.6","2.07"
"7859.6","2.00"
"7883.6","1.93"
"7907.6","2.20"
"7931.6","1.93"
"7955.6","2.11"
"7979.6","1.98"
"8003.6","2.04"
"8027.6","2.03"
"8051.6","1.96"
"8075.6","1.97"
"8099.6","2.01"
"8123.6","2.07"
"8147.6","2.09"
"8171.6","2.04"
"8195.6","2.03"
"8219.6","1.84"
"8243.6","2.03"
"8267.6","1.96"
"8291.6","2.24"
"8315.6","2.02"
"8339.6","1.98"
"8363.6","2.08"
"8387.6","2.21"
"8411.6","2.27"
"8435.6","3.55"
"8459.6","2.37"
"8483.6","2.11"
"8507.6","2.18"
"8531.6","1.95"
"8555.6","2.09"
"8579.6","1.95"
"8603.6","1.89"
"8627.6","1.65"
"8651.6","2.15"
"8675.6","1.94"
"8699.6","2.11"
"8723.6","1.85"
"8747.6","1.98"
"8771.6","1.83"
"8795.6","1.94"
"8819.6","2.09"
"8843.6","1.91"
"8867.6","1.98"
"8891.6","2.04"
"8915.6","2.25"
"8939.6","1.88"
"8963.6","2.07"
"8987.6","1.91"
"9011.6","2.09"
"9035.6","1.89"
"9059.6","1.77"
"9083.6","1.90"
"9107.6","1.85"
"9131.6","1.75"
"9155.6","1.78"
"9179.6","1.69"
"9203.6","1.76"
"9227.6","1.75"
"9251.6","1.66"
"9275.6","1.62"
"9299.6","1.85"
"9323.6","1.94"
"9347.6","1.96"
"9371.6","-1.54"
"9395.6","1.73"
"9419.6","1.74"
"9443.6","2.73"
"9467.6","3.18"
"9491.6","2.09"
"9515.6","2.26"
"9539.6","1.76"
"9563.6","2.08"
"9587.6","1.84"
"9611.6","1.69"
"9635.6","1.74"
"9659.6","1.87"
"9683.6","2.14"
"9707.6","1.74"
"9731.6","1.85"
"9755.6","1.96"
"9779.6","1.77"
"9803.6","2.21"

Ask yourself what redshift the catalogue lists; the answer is 0.286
